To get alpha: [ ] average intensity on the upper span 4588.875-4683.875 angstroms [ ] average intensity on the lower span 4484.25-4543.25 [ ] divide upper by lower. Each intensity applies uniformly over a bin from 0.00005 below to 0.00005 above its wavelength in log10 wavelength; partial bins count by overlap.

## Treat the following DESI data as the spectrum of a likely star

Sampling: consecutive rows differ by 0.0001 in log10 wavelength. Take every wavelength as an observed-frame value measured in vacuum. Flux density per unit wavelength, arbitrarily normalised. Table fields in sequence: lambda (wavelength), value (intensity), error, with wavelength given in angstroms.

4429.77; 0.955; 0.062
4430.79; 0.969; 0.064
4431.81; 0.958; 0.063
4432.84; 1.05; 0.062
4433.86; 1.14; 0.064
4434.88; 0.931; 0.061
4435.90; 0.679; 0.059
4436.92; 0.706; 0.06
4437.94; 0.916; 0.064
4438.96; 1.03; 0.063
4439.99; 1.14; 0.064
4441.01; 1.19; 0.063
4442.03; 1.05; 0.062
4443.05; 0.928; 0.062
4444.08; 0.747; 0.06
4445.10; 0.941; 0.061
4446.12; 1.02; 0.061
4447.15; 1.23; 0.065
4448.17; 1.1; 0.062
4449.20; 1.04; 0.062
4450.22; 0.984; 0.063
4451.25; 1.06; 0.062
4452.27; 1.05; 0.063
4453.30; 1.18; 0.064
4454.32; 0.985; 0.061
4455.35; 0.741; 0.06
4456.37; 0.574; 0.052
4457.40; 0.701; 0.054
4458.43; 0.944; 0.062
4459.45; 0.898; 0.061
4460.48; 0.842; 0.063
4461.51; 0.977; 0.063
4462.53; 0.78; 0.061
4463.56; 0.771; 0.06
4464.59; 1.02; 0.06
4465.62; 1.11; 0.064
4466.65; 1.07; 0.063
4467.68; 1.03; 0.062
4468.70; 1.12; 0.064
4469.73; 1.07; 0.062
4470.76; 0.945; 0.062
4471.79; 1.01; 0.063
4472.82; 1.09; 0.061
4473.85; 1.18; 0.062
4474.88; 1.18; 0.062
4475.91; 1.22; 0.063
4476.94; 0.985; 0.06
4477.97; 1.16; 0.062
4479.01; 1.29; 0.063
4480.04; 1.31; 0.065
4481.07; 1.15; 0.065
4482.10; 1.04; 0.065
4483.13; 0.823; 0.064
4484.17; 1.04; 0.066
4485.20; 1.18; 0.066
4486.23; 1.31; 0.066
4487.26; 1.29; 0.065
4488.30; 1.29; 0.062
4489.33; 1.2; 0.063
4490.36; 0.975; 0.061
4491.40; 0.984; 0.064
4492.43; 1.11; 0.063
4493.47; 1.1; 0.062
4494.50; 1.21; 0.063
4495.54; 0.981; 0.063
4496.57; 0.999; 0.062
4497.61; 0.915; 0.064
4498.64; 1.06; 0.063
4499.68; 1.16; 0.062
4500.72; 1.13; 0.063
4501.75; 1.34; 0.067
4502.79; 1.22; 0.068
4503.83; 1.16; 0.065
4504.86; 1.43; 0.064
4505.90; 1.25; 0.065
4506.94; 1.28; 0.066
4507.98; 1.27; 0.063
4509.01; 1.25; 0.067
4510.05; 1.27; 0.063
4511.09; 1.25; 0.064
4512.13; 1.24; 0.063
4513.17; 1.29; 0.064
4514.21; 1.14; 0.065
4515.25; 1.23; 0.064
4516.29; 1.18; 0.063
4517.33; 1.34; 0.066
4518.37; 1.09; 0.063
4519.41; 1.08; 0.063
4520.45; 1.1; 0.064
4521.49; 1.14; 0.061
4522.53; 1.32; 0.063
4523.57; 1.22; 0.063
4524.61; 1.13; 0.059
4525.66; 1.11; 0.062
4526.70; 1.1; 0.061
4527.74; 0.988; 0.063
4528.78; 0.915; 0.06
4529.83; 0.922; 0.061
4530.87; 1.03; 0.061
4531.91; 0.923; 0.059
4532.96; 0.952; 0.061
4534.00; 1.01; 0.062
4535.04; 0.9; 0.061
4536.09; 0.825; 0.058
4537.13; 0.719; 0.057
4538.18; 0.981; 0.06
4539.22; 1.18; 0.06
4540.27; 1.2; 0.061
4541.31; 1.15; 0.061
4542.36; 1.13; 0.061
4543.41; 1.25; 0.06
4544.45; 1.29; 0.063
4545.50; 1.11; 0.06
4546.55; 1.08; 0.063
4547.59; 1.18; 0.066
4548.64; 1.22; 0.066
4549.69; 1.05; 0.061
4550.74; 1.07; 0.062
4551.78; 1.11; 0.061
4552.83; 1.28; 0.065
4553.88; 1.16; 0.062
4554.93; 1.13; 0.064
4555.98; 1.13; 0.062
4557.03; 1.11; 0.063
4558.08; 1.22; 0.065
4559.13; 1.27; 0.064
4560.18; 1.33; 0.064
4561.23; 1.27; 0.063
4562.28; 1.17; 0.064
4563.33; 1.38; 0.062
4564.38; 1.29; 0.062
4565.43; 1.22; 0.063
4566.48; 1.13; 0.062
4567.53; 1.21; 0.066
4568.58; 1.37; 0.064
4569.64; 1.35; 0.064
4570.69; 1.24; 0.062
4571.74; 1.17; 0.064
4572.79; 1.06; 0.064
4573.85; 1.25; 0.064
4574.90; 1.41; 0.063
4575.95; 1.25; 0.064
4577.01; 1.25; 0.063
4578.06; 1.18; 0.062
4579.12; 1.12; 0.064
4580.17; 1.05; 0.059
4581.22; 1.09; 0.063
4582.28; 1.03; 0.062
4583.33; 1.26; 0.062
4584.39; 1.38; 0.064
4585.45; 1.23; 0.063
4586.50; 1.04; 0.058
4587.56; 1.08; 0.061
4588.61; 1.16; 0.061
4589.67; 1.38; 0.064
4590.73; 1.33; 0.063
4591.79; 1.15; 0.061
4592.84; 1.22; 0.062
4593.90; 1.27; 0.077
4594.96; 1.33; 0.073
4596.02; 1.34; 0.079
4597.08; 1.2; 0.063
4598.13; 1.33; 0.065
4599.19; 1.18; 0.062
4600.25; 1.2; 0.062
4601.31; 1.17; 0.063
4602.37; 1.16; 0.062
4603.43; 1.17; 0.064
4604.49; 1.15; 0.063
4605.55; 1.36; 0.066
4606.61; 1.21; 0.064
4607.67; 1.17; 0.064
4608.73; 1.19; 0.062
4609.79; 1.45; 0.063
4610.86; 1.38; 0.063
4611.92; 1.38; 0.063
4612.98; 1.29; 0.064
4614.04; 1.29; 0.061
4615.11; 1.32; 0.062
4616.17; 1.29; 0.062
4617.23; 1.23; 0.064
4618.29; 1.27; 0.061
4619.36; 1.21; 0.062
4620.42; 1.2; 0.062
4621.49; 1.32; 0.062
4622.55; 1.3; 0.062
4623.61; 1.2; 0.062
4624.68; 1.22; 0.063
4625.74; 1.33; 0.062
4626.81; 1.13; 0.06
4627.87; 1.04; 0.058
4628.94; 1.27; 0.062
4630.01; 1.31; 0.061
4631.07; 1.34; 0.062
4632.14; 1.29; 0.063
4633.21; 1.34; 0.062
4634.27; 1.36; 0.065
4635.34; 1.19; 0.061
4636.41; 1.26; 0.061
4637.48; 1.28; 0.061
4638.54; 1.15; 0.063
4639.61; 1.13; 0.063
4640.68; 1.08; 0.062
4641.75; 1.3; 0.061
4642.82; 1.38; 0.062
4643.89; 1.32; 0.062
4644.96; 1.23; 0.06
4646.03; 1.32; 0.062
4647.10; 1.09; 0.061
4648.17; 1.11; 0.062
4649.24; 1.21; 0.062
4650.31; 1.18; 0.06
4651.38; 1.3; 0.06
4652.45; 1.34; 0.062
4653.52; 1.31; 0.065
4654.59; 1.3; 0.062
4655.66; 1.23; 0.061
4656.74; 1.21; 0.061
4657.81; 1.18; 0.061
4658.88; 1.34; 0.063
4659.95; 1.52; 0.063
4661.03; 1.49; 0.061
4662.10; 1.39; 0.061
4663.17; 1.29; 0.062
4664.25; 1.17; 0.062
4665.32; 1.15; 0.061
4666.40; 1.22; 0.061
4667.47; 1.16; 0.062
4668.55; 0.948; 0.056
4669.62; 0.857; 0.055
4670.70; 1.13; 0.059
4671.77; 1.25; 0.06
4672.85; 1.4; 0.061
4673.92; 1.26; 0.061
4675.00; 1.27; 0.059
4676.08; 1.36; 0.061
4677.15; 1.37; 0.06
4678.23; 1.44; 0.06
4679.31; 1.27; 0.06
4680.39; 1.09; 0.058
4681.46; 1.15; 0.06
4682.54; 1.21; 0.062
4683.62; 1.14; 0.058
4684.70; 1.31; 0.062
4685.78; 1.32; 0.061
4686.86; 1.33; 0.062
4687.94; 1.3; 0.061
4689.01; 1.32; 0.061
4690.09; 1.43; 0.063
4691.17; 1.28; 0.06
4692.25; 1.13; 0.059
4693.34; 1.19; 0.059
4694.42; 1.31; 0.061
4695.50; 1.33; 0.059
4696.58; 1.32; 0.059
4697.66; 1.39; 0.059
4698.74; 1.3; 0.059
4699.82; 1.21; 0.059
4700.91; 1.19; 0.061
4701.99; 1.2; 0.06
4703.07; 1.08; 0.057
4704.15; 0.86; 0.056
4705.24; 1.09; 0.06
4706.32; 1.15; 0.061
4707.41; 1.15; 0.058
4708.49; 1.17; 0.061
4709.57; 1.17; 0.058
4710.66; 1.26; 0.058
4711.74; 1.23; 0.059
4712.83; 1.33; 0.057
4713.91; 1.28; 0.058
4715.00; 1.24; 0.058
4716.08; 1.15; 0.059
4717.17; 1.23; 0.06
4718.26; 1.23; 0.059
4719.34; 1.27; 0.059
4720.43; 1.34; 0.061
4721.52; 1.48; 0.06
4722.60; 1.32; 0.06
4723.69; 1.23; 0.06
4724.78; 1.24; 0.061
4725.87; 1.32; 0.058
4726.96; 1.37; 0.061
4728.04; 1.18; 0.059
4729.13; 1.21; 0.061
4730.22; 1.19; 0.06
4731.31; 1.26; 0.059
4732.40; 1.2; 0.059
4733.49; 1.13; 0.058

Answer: 1.1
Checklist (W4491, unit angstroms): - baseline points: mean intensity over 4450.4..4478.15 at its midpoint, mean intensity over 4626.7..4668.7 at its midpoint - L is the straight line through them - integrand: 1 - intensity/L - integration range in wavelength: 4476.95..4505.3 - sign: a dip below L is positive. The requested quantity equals -3.2 angstroms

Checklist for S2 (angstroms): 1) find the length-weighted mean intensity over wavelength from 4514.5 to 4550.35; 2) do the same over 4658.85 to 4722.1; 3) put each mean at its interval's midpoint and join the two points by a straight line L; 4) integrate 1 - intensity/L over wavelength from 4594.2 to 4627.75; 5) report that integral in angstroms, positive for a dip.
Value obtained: -2.5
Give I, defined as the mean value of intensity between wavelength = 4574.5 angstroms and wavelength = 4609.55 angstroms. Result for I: 1.21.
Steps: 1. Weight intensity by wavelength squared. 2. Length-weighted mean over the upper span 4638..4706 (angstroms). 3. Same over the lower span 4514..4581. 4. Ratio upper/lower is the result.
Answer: 1.14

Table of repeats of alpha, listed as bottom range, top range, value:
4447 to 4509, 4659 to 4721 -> 1.15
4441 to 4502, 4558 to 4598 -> 1.18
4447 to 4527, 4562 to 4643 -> 1.12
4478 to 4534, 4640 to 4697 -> 1.10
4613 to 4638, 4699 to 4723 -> 0.96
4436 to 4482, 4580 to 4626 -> 1.23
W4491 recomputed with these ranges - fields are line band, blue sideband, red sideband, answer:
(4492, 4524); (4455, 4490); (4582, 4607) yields -2.7 angstroms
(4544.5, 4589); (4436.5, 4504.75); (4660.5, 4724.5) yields -2.5 angstroms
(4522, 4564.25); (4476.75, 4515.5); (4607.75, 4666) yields 3.0 angstroms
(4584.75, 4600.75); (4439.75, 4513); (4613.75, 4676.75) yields -0.5 angstroms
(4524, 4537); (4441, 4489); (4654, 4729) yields 1.4 angstroms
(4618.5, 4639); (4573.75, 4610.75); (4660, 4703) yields -0.2 angstroms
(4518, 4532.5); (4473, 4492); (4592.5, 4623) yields 1.3 angstroms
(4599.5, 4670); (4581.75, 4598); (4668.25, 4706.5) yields -0.9 angstroms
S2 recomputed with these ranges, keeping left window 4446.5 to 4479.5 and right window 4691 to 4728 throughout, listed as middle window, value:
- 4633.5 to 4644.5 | -0.7 angstroms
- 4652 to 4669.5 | -1.0 angstroms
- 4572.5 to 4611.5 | -3.3 angstroms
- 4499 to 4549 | -3.4 angstroms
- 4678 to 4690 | -0.5 angstroms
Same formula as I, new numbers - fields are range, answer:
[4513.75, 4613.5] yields 1.18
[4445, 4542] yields 1.08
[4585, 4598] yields 1.23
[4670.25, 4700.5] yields 1.28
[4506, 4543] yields 1.11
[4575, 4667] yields 1.25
